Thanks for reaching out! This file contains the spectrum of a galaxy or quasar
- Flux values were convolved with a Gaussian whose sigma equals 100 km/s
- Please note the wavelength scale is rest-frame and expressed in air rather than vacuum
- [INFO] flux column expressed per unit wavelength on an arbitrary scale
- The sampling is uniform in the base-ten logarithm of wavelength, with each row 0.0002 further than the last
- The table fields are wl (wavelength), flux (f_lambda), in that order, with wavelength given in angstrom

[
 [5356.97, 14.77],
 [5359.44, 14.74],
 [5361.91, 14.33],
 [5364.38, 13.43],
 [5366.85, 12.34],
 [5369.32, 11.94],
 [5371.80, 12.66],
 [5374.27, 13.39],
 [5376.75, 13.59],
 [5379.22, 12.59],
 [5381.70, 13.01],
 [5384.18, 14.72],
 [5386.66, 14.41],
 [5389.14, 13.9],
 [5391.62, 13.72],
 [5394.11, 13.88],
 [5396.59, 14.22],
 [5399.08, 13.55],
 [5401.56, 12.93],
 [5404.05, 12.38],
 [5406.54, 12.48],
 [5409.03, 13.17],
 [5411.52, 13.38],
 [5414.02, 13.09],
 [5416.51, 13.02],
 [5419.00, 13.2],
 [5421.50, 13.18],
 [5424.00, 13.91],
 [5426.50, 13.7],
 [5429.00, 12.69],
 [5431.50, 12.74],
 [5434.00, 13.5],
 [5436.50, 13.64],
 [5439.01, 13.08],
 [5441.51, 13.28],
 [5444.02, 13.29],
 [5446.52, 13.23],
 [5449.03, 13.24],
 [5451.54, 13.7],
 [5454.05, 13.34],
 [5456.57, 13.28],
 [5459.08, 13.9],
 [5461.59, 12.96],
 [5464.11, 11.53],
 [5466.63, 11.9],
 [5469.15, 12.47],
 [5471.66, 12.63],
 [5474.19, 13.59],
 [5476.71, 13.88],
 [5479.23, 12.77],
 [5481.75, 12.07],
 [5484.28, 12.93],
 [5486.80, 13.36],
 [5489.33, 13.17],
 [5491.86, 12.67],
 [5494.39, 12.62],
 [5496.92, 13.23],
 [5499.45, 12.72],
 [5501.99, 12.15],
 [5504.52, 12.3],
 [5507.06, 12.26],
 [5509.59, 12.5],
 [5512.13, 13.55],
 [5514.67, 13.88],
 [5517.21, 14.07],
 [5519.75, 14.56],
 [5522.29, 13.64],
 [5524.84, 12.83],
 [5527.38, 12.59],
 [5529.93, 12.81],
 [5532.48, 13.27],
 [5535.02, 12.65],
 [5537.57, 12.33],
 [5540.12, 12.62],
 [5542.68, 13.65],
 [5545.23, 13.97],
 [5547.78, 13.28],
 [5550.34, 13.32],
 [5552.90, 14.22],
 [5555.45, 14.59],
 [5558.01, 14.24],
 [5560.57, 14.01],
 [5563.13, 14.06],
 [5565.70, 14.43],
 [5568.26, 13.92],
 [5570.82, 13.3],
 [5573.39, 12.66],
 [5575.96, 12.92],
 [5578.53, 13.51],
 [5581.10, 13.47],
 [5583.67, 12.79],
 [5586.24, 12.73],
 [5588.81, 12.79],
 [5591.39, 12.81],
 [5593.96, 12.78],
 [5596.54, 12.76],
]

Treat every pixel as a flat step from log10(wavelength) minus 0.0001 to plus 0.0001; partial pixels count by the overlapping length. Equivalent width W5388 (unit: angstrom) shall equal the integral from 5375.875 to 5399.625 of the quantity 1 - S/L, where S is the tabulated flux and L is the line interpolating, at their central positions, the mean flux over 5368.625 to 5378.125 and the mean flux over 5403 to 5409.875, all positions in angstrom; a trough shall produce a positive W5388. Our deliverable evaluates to -1.8 angstrom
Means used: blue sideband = 12.9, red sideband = 12.7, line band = 13.8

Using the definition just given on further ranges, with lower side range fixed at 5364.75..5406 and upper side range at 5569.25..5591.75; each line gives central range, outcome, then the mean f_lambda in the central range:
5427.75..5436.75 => 0.11 angstrom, 13.1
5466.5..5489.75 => 0.46 angstrom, 12.9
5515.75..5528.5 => -0.44 angstrom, 13.6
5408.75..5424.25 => 0.03 angstrom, 13.2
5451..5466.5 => 0.24 angstrom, 13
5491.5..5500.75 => 0.23 angstrom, 12.8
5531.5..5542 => 0.26 angstrom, 12.8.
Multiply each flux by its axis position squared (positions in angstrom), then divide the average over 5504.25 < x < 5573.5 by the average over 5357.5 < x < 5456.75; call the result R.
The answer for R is 1.1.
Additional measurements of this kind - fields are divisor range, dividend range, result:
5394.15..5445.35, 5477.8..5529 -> 1.01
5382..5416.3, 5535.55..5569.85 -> 1.08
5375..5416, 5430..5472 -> 0.99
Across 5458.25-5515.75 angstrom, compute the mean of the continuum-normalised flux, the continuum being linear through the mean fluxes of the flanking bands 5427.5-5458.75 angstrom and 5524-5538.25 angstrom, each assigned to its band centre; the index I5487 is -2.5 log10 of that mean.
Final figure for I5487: 0.02 mag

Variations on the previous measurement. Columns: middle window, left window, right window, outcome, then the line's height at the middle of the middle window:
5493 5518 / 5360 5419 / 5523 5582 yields 0.04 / 13.4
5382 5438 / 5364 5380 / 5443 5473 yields -0.04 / 12.9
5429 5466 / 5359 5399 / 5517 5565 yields 0.03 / 13.5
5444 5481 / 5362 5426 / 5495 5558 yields 0.02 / 13.3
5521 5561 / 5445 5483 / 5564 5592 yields -0.02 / 13.1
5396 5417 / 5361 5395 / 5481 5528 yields 0.02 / 13.3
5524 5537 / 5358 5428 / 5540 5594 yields 0.05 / 13.5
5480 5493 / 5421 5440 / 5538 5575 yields 0.05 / 13.5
